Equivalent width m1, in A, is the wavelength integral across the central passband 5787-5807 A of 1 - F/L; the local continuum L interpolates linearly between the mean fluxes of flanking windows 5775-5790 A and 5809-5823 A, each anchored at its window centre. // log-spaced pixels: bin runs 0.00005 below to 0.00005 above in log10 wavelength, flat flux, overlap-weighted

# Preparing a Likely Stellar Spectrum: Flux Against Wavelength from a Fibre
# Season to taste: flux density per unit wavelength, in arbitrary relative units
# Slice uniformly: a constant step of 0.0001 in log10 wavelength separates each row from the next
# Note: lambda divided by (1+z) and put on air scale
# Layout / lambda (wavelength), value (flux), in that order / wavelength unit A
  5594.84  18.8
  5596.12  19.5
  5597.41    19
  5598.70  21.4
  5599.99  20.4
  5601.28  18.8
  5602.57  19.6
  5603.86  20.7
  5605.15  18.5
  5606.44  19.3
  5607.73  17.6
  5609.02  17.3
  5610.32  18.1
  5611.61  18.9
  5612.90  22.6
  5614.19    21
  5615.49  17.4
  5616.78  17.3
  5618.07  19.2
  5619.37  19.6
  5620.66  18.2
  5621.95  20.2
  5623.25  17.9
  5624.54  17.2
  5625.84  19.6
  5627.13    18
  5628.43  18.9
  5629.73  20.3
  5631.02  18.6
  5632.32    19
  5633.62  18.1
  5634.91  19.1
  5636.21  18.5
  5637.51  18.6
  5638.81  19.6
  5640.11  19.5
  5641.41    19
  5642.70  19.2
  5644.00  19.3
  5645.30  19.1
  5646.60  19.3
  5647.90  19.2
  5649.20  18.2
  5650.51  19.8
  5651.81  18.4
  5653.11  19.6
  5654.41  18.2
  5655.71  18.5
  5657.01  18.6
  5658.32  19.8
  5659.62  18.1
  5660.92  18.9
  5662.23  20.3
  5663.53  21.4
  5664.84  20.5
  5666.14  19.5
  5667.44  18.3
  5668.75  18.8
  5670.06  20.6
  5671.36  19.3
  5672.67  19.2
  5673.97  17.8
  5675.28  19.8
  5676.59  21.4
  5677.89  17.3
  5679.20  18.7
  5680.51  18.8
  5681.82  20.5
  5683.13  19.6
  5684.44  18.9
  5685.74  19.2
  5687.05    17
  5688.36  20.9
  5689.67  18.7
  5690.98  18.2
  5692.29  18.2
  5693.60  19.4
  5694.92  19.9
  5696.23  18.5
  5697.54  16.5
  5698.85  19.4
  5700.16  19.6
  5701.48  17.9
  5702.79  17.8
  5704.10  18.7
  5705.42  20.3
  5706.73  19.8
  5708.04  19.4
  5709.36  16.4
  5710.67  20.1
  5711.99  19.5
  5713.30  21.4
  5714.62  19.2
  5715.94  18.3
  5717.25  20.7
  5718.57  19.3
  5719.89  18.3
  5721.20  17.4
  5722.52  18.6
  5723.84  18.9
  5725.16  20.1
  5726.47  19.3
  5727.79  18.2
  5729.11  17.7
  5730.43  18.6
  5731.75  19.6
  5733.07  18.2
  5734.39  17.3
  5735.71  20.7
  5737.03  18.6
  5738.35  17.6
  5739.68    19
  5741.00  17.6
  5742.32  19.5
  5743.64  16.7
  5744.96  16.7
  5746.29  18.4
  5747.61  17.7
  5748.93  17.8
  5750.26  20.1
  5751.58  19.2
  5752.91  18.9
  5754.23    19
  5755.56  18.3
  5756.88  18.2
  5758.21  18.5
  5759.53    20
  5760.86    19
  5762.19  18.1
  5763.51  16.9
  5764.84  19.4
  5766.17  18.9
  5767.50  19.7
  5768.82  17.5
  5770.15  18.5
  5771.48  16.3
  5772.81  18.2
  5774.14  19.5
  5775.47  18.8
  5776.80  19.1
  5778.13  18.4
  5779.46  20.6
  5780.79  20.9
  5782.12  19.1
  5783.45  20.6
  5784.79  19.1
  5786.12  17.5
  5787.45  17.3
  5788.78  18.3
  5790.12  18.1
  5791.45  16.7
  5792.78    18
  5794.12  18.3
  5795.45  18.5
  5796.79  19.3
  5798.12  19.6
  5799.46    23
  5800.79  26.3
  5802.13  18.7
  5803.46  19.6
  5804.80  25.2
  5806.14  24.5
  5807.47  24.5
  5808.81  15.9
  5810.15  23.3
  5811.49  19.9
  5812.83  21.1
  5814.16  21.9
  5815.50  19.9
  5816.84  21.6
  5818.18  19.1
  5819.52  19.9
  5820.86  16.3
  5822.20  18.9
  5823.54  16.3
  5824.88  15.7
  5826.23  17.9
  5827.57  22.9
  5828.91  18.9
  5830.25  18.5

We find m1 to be -0.7 A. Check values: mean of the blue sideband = 19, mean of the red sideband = 20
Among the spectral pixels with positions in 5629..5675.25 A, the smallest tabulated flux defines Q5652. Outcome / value 17.8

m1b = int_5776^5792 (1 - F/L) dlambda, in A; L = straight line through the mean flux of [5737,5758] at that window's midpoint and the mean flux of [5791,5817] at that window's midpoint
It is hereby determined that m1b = 0.88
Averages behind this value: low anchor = 18.3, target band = 18.8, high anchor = 20.8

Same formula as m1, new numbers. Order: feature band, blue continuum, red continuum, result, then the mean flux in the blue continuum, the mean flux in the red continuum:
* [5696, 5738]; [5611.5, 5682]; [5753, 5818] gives 1.03 A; 19.1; 19.6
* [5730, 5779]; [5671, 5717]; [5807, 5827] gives 1.84 A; 19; 19.4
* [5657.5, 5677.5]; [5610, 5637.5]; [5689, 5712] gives -0.74 A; 18.9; 18.8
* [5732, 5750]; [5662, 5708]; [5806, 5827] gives 1.08 A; 19.2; 19.7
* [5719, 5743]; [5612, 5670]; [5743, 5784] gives 0.21 A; 19.1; 18.7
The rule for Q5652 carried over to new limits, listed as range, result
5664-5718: 16.4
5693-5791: 16.3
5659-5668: 18.1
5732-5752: 16.7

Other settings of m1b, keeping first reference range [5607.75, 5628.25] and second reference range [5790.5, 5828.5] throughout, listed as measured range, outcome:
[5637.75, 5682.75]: -0.4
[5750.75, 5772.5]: 1.3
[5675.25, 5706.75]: 0.5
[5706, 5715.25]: 0.0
